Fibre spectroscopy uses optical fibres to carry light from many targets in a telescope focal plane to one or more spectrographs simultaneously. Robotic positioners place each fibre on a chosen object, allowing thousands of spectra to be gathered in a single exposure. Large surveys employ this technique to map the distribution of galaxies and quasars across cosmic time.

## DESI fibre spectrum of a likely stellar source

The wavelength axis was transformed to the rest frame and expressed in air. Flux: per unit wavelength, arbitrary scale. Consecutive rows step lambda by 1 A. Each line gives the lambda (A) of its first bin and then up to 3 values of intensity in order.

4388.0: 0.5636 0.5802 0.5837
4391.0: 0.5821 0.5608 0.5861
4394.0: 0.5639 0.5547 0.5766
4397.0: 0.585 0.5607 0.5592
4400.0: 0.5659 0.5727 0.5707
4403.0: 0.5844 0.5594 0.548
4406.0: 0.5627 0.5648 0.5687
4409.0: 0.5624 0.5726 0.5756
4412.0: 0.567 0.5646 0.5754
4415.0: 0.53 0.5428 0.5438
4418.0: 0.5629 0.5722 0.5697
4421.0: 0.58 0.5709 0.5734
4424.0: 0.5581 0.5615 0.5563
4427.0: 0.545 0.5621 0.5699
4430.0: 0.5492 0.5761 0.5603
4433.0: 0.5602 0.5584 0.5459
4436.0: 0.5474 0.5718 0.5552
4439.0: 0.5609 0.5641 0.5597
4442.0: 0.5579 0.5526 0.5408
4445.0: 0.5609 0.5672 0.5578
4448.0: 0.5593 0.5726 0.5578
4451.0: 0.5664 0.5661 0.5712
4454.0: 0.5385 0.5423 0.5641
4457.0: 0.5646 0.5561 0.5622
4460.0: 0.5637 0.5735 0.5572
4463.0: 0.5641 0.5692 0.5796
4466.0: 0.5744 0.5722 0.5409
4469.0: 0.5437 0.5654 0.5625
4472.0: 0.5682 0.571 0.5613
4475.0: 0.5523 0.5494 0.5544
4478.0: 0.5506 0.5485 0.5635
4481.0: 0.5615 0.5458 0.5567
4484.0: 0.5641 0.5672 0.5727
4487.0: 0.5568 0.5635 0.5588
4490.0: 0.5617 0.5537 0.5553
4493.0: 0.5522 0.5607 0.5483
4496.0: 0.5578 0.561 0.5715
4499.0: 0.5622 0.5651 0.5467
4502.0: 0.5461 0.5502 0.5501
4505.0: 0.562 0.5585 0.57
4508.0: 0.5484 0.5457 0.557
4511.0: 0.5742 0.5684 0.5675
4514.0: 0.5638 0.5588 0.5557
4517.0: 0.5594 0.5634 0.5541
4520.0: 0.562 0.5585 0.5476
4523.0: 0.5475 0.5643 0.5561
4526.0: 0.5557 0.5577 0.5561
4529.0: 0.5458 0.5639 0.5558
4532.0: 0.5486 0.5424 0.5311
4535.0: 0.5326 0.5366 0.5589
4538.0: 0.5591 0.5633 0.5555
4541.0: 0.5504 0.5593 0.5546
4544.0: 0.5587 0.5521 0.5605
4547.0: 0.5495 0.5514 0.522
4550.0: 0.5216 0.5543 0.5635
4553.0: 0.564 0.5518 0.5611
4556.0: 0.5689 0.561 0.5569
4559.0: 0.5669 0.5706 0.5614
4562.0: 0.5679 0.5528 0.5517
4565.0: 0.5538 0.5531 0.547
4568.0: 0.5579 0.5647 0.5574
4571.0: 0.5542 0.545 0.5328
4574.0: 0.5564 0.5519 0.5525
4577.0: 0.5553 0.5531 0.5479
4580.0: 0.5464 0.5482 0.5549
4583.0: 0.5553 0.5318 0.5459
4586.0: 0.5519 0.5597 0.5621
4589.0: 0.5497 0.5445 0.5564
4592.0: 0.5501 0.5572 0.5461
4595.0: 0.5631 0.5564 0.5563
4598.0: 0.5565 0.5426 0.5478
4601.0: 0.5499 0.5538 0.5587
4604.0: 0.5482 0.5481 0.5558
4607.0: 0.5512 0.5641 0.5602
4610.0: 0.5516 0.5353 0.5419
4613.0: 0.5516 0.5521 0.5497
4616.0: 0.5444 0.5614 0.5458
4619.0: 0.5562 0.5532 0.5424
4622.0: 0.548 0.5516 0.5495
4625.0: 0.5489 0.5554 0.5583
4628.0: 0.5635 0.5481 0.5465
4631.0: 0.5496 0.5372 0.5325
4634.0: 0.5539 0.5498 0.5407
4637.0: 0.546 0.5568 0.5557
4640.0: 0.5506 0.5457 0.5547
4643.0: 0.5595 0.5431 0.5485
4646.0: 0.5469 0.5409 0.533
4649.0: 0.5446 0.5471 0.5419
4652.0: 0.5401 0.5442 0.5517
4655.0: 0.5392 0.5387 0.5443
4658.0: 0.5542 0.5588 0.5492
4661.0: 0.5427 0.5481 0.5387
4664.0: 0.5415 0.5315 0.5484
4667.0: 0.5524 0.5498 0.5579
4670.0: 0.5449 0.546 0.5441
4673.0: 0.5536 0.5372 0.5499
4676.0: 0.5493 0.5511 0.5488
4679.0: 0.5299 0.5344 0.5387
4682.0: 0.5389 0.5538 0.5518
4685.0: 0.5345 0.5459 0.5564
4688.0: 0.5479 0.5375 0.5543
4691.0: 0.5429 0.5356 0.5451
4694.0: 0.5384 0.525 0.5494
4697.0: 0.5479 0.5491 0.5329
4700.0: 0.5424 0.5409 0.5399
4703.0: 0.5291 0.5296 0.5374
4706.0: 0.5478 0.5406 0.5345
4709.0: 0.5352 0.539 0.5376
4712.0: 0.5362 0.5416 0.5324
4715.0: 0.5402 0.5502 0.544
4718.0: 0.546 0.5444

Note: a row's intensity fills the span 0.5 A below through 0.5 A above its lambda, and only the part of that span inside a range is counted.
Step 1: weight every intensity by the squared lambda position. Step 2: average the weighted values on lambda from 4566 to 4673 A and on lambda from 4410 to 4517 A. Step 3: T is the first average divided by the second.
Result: 1.05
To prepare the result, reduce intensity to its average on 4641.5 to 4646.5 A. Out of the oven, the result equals 0.551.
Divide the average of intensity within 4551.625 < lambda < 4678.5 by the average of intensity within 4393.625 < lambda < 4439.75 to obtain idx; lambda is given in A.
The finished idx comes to 0.98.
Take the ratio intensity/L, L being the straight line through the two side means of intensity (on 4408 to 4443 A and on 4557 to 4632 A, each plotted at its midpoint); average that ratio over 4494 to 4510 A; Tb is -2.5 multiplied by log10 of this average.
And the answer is 0.00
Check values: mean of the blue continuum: 0.561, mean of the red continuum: 0.553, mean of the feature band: 0.556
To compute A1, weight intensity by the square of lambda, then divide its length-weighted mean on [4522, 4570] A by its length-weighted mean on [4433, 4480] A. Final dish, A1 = 1.03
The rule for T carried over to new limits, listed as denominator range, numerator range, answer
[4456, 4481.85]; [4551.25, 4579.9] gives 1.03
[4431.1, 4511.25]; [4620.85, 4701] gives 1.06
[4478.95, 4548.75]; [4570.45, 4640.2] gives 1.03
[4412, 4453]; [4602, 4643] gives 1.07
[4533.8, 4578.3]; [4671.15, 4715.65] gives 1.04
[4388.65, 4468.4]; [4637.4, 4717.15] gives 1.08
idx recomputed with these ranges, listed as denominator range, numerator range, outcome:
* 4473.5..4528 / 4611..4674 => 0.98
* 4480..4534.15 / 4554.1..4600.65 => 0.99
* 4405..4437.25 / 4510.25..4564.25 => 0.99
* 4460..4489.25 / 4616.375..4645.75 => 0.98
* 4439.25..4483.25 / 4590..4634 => 0.98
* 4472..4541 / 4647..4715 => 0.98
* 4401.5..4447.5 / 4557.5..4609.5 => 0.99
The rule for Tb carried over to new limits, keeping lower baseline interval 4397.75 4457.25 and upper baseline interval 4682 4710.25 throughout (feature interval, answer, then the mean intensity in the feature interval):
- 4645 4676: 0.00 mag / 0.545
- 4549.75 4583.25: -0.01 mag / 0.555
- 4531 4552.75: 0.01 mag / 0.549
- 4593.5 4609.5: -0.01 mag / 0.554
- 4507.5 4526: -0.01 mag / 0.558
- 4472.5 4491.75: 0.00 mag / 0.559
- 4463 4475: -0.01 mag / 0.564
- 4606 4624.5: -0.01 mag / 0.551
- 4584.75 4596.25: -0.01 mag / 0.554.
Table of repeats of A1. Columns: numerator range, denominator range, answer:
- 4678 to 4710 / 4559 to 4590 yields 1.03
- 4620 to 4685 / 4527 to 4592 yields 1.03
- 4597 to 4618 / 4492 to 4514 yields 1.03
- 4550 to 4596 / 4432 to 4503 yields 1.04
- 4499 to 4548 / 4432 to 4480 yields 1.02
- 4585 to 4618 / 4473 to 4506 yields 1.04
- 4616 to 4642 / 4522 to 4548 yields 1.04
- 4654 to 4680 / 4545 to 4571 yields 1.03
